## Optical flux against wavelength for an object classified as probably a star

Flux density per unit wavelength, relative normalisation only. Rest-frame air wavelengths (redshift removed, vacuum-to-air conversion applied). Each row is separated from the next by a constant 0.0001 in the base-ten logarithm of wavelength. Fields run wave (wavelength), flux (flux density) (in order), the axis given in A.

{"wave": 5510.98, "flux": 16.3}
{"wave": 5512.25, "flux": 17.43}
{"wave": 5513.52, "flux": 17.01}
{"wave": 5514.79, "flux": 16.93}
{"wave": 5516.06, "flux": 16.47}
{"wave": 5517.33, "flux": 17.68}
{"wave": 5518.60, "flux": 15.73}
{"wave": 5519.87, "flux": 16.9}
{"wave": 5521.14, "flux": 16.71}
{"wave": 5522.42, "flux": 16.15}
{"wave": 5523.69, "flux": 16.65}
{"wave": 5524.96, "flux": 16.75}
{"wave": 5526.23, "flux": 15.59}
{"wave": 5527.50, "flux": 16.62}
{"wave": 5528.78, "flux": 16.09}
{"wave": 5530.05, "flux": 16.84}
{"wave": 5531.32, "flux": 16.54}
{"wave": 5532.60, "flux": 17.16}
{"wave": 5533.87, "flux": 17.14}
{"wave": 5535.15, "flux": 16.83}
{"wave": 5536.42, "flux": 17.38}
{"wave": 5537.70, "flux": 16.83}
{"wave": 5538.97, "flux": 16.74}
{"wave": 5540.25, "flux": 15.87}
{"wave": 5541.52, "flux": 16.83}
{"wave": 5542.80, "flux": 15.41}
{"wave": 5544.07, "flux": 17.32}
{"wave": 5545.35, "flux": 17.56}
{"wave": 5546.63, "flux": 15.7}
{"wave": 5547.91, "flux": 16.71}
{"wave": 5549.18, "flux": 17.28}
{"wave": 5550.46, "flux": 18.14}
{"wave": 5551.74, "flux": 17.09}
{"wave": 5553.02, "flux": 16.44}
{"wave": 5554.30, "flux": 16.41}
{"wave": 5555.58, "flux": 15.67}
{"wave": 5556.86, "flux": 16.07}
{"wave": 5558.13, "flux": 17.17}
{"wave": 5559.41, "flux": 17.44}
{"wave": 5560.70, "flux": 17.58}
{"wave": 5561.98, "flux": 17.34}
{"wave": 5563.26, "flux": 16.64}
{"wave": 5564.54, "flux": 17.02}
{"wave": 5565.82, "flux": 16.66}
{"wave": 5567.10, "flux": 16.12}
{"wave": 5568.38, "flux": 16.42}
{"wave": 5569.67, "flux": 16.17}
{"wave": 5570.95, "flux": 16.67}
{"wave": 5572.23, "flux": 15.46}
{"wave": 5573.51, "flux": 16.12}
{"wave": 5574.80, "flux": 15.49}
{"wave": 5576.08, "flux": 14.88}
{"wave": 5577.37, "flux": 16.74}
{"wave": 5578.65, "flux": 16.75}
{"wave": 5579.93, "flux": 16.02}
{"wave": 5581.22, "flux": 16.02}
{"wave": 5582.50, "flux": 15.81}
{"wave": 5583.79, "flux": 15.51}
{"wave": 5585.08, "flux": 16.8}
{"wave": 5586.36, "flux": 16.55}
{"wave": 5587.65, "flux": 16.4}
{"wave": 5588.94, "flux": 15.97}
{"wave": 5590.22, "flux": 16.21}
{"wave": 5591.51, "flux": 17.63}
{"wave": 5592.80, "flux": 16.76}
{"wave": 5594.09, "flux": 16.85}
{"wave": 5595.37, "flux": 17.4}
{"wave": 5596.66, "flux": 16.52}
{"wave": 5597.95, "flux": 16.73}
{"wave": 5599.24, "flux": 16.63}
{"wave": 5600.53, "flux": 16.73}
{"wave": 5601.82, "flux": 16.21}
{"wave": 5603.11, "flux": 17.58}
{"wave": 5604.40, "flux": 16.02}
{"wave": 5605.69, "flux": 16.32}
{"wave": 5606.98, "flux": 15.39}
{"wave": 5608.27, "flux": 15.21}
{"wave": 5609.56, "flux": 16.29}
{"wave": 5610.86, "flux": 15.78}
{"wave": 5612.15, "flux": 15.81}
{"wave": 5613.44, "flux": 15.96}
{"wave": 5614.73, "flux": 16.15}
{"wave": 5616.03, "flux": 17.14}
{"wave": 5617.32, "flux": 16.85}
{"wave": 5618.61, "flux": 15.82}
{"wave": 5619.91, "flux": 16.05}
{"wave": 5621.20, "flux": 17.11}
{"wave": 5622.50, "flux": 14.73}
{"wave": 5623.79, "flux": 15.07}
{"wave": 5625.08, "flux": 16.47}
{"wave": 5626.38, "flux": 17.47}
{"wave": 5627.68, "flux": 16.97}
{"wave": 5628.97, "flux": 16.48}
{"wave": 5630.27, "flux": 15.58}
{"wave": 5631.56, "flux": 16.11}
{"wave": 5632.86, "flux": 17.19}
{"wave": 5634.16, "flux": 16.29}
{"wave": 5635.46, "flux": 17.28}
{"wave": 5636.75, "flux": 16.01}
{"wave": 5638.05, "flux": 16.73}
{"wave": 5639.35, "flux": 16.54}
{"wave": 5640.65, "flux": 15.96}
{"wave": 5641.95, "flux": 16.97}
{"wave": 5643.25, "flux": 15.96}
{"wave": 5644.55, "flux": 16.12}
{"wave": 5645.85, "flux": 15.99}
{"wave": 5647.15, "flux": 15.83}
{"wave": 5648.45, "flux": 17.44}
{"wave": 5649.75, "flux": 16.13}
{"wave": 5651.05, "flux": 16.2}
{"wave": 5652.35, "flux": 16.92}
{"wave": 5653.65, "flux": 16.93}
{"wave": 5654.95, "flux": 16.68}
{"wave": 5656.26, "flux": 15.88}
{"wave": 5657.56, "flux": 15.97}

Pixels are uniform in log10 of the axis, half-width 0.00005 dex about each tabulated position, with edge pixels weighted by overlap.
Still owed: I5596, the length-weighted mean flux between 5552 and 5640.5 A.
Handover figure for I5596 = 16.4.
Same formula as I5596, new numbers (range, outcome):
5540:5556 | 16.7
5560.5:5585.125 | 16.3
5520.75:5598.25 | 16.6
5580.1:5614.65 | 16.3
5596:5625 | 16.2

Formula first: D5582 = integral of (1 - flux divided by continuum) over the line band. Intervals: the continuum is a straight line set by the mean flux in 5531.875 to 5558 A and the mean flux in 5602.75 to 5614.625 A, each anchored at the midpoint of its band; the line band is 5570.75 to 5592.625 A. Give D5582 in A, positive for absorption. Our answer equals 0.2 A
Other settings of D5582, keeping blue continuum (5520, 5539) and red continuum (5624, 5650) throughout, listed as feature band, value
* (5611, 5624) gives 0.32 A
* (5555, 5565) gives -0.16 A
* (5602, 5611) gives 0.22 A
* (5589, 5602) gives -0.17 A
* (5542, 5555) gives -0.13 A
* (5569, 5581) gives 0.40 A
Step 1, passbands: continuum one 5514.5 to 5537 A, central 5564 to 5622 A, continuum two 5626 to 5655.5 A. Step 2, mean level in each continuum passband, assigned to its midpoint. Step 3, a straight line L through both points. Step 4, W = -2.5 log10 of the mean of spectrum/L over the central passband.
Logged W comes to 0.02 mag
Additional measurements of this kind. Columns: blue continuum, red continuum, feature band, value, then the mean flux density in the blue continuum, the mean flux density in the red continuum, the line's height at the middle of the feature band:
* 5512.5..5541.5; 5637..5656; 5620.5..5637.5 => 0.01 mag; 16.7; 16.4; 16.5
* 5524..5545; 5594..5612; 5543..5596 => 0.00 mag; 16.6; 16.4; 16.5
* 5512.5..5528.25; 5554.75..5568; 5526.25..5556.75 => 0.00 mag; 16.6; 16.8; 16.7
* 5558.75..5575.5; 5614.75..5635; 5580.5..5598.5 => 0.00 mag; 16.5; 16.4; 16.5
